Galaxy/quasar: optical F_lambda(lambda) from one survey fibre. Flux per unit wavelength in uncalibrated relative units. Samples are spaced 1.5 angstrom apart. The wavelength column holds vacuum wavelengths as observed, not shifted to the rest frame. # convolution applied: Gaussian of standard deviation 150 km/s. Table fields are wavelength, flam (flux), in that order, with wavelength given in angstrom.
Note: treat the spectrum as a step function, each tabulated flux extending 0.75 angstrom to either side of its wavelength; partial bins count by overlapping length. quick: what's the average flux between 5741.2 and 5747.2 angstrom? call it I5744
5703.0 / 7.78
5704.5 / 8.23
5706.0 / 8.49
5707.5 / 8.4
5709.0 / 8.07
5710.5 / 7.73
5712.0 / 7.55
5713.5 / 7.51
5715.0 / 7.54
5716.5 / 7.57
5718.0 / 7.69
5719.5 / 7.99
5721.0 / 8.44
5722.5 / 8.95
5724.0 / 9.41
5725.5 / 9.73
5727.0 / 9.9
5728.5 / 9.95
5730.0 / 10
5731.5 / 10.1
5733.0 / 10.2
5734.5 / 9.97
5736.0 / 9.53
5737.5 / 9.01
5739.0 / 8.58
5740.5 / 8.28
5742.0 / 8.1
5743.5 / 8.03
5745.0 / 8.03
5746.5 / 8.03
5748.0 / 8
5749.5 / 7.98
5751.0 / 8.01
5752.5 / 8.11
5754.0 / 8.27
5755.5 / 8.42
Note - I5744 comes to 8.05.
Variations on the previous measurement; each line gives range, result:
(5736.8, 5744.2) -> 8.4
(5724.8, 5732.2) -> 9.94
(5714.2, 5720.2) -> 7.69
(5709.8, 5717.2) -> 7.58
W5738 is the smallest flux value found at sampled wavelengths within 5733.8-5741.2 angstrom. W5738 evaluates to 8.28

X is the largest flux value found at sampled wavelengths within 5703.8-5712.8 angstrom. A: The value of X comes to 8.49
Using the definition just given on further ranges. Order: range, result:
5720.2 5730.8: 10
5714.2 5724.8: 9.41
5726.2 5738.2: 10.2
